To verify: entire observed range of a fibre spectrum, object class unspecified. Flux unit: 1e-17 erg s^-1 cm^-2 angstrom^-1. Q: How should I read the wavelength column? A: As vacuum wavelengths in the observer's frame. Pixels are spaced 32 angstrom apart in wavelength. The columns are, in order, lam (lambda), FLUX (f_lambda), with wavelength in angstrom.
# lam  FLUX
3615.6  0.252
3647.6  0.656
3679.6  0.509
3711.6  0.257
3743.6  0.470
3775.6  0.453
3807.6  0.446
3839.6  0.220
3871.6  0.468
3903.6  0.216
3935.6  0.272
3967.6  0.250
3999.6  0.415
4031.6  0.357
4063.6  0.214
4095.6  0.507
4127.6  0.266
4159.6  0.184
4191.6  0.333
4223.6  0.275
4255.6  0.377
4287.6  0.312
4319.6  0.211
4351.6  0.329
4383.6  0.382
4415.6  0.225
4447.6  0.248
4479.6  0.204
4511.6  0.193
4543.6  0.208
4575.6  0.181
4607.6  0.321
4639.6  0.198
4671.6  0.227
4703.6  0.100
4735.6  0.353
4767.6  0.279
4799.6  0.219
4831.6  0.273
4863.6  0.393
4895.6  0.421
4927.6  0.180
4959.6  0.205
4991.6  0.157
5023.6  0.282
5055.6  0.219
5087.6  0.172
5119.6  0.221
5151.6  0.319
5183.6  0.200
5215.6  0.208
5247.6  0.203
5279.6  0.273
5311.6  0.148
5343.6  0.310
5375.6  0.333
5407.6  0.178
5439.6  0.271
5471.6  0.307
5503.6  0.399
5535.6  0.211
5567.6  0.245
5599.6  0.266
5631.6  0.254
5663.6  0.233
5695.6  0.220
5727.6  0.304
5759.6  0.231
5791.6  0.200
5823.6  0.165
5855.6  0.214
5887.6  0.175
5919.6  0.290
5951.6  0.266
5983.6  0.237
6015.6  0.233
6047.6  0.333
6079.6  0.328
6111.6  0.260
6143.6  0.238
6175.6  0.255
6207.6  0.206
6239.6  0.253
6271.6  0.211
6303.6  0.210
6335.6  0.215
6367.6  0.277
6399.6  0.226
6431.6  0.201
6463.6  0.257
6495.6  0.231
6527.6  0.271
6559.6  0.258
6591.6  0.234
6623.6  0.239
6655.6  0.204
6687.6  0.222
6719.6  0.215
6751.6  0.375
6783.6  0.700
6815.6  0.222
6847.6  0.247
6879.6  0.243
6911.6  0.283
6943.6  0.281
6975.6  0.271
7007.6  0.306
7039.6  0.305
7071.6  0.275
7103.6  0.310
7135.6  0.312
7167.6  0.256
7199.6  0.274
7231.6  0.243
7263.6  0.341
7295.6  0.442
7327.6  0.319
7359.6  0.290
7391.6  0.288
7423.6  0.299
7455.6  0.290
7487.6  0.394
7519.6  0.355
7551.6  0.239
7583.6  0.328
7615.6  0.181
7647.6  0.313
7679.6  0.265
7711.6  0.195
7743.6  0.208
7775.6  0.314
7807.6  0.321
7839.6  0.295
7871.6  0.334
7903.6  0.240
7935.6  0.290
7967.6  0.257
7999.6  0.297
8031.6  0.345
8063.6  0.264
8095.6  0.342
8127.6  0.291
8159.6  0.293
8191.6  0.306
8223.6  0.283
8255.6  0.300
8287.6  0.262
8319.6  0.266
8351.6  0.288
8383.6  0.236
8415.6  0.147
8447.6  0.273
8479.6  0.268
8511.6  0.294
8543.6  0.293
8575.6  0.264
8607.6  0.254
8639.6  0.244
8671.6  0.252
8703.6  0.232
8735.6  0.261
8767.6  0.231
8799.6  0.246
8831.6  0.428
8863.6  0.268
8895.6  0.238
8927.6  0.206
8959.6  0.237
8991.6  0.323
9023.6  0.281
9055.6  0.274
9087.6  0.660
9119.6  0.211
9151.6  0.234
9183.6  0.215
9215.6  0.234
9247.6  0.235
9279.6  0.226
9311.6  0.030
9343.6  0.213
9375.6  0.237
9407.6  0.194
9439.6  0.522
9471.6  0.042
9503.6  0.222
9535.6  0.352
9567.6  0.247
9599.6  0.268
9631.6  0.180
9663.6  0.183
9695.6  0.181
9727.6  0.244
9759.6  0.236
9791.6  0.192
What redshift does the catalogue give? 0.82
